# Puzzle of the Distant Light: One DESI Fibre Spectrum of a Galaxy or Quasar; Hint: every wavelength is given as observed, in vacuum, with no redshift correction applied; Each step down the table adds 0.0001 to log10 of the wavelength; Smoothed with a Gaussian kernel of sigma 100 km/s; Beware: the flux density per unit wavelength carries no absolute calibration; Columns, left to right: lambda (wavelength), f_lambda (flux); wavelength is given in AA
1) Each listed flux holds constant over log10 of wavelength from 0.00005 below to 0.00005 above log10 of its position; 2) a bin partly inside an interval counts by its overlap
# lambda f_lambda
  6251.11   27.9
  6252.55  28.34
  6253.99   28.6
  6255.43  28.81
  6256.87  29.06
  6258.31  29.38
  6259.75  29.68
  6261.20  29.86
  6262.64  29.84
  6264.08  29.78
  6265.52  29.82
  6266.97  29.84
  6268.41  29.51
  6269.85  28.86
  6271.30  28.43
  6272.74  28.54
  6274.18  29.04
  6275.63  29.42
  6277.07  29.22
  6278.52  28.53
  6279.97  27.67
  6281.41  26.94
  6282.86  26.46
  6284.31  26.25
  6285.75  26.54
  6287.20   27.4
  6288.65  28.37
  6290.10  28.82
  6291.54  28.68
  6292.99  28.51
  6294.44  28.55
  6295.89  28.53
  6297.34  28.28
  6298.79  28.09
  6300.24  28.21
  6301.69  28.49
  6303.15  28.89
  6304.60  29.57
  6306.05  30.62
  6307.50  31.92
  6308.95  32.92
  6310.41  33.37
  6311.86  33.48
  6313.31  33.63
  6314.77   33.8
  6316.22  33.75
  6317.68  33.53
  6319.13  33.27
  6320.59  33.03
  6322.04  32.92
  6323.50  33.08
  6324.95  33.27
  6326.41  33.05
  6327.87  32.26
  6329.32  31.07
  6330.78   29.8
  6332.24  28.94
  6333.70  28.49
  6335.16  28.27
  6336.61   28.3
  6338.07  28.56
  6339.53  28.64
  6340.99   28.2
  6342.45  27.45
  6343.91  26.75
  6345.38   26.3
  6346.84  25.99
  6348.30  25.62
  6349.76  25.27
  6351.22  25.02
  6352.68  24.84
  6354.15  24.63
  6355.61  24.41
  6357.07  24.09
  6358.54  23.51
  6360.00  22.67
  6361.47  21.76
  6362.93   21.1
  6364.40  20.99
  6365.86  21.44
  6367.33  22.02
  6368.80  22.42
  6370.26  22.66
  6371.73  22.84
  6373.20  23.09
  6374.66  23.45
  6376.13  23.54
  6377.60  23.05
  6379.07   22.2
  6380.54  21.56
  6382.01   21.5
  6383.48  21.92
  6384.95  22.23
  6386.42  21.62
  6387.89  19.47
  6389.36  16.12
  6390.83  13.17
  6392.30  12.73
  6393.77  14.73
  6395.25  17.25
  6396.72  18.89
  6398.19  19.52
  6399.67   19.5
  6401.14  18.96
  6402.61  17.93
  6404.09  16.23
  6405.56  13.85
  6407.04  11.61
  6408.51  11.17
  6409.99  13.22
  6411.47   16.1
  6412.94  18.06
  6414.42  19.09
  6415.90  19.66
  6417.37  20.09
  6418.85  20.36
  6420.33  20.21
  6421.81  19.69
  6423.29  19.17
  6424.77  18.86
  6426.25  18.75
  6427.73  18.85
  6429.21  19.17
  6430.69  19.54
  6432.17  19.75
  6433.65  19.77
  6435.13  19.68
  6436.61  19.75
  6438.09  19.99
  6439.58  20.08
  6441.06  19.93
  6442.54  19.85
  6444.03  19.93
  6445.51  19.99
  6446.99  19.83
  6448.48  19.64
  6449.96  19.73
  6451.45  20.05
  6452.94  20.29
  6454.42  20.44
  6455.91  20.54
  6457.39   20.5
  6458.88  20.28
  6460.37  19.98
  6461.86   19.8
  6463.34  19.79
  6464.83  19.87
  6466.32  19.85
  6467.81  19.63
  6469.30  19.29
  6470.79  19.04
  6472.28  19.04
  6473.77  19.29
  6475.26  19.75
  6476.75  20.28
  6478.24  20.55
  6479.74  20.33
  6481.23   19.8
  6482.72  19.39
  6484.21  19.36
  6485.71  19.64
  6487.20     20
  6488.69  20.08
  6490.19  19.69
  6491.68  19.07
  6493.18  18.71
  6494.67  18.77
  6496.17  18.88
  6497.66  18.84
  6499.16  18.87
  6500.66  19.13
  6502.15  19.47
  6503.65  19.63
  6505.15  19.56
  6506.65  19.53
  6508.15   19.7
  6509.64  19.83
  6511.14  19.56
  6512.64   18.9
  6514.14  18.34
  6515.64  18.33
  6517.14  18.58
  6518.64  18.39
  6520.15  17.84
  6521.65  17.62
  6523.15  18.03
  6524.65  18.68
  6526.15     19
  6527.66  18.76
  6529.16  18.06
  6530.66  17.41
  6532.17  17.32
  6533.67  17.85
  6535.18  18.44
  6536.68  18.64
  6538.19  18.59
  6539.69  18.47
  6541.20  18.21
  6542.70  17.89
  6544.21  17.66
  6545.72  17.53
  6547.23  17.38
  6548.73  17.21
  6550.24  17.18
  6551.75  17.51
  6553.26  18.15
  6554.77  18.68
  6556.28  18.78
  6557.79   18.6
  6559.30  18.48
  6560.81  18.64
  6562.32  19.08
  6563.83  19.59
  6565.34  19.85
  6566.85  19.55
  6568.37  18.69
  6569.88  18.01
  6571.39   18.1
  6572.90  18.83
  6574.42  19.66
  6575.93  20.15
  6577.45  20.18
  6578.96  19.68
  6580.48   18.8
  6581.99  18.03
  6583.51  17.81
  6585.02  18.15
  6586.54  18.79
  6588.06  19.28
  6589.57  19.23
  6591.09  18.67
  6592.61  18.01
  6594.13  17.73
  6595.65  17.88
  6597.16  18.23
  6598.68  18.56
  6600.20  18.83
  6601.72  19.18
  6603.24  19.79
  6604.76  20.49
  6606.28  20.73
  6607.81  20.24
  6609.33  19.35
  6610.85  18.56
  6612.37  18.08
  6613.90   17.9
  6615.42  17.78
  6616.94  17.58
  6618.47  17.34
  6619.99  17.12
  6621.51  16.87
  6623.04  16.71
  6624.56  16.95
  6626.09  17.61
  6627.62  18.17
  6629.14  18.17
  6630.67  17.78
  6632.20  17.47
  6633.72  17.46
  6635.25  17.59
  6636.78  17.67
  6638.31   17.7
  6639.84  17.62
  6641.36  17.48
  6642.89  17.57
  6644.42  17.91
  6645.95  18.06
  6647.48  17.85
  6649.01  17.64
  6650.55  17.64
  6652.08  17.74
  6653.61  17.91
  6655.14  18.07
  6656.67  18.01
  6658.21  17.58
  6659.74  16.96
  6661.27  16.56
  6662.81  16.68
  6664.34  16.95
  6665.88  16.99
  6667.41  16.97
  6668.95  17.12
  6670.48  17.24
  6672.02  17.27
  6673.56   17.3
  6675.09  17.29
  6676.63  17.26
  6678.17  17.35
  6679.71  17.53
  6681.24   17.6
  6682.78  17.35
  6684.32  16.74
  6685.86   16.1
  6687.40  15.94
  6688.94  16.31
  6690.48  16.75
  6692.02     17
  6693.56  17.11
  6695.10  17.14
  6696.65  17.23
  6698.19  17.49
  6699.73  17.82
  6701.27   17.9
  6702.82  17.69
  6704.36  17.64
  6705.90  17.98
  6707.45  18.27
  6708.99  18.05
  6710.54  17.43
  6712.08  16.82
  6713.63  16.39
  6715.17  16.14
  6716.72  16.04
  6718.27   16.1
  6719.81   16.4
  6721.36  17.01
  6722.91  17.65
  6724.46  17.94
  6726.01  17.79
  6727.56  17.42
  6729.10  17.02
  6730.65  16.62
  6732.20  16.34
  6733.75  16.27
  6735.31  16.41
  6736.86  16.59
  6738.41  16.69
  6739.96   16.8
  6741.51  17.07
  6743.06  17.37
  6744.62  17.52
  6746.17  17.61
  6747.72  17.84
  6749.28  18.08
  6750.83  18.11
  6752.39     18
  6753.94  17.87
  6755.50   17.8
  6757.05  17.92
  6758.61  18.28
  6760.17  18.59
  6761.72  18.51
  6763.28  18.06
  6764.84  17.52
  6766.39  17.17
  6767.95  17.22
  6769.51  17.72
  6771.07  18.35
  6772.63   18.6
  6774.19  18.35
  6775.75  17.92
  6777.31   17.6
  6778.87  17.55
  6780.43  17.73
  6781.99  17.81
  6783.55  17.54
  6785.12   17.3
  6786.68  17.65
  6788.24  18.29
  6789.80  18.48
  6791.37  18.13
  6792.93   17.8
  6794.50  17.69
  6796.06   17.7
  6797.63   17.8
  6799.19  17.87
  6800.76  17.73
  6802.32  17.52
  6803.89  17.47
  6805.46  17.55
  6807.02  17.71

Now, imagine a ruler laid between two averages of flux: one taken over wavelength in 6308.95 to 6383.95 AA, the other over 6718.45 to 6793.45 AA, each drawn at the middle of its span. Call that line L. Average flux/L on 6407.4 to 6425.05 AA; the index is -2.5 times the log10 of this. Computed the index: 0.38 mag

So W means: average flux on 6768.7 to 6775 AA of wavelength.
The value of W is 18.2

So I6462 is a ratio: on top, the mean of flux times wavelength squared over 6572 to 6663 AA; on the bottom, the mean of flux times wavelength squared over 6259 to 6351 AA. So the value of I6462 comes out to 0.68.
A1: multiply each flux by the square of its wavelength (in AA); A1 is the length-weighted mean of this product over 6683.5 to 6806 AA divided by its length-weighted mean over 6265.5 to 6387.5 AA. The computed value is 0.72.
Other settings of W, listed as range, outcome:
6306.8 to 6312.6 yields 32.9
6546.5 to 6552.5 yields 17.3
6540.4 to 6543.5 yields 18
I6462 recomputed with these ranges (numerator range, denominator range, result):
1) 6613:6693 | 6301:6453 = 0.81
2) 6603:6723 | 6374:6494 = 0.98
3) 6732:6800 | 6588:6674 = 1.03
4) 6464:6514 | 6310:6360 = 0.70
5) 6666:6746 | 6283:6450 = 0.80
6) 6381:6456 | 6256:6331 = 0.64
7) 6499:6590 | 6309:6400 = 0.78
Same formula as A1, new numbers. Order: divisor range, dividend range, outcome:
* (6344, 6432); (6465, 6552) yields 0.97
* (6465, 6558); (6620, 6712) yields 0.97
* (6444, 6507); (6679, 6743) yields 0.93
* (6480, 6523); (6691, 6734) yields 0.96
